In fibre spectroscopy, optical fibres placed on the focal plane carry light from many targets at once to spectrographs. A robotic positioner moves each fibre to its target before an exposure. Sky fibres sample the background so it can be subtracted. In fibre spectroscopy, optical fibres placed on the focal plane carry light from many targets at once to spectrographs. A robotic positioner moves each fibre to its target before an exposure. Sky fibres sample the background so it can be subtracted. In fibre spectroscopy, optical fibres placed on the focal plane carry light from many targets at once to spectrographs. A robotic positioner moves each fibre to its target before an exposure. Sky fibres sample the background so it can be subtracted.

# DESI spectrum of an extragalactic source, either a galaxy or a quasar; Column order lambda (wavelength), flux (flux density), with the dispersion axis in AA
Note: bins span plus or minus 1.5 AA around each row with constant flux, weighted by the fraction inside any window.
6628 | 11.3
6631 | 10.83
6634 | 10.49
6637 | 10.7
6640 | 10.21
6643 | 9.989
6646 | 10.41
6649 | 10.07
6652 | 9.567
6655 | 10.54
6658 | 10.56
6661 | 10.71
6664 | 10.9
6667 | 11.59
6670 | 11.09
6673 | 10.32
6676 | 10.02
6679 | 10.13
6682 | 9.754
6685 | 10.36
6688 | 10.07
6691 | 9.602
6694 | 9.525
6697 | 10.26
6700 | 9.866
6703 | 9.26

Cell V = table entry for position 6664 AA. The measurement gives 10.9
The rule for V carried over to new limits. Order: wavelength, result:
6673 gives 10.32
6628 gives 11.3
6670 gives 11.09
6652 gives 9.567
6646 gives 10.41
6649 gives 10.07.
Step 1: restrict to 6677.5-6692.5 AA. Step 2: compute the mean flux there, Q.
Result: 9.98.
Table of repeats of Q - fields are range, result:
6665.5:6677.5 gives 10.8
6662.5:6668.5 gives 11.2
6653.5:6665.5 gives 10.7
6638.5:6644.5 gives 10.1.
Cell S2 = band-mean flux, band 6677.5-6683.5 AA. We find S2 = 9.94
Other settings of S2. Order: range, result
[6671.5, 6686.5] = 10.1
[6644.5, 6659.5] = 10.2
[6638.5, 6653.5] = 10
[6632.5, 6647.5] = 10.4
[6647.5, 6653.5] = 9.82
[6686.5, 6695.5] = 9.73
